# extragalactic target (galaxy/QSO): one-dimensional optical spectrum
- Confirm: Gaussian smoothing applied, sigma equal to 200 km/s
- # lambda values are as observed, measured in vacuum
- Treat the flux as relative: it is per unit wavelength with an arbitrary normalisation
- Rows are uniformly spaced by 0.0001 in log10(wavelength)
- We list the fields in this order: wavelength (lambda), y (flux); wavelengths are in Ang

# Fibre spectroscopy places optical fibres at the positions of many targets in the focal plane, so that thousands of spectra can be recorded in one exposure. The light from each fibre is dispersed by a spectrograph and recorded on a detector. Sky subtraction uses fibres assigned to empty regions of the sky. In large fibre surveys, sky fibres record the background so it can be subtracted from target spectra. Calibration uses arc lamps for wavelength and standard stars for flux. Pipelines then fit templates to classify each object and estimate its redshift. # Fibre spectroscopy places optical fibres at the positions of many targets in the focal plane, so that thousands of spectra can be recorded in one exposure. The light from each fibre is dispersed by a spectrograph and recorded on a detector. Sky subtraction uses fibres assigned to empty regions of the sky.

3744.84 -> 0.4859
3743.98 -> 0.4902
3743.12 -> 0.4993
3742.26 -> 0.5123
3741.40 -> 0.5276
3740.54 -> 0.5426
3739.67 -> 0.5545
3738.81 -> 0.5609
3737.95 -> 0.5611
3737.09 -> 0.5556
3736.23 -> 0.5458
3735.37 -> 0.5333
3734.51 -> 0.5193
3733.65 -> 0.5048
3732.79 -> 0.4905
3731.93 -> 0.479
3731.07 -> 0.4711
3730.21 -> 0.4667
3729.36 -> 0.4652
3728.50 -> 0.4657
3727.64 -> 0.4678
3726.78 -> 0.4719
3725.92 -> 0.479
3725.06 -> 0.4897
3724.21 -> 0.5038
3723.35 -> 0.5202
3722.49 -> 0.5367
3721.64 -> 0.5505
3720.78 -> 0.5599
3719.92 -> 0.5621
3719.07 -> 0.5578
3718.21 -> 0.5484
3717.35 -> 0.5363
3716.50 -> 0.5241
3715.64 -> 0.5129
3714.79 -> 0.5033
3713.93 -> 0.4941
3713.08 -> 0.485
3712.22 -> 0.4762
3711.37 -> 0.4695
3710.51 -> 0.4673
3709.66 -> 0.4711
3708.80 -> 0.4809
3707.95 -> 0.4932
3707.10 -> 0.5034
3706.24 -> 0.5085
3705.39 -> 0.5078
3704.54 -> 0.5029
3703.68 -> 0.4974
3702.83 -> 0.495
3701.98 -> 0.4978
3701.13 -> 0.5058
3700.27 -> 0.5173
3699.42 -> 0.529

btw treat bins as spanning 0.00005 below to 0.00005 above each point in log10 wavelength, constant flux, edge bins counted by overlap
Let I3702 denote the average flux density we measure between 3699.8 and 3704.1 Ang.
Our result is 0.503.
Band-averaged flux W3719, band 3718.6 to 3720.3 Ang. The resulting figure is 0.561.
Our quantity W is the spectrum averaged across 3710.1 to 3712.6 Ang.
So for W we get 0.471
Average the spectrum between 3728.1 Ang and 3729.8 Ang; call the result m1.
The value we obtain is 0.467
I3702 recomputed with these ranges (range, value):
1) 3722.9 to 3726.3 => 0.499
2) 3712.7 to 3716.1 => 0.499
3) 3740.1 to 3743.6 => 0.52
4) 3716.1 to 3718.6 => 0.537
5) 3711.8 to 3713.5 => 0.479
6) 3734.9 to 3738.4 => 0.549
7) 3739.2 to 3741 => 0.547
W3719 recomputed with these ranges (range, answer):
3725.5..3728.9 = 0.47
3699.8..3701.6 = 0.511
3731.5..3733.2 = 0.484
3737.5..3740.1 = 0.559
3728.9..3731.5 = 0.469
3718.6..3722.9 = 0.554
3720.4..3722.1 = 0.556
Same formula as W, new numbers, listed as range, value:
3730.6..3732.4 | 0.475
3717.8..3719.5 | 0.554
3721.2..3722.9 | 0.545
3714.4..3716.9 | 0.514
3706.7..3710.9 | 0.484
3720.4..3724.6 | 0.534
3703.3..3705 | 0.499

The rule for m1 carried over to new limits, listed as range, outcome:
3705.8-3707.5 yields 0.505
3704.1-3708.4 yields 0.503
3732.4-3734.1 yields 0.498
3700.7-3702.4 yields 0.501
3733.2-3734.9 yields 0.511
